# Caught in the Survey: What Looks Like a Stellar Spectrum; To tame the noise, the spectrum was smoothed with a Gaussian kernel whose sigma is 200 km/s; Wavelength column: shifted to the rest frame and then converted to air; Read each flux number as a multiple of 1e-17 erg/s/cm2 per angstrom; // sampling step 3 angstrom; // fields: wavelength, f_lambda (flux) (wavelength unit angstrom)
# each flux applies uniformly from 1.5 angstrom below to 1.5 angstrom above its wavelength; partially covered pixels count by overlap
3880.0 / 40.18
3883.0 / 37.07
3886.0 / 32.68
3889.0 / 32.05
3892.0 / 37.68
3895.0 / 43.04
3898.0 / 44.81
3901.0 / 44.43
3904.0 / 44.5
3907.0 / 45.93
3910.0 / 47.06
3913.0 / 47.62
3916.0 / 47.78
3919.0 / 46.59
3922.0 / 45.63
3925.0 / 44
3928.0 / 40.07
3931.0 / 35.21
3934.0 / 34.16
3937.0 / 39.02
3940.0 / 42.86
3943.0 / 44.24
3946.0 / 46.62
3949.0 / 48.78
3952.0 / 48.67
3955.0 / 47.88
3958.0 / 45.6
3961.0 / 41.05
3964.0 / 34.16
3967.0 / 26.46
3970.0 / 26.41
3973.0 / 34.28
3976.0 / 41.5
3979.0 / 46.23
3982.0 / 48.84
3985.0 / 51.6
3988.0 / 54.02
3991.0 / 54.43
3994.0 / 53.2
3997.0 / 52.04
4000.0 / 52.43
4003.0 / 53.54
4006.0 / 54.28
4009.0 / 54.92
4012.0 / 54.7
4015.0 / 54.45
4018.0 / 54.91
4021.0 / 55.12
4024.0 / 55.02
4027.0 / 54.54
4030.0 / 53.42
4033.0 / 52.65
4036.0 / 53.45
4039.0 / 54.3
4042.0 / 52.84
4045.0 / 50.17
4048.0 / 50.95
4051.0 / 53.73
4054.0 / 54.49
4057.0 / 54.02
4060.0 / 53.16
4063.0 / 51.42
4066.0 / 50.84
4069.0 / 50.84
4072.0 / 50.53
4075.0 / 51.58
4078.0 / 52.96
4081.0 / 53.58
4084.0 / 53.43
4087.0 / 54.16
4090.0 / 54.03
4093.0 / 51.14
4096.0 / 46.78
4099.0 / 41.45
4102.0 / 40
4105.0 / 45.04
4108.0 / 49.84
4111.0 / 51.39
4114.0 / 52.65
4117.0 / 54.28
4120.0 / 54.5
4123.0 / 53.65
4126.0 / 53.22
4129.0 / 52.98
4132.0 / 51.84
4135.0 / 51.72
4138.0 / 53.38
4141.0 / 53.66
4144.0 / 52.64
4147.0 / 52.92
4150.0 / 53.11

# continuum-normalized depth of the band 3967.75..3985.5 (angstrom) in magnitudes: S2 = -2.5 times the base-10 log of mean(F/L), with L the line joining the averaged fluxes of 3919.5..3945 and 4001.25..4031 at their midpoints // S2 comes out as 0.20 mag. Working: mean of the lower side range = 41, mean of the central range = 40.3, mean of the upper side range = 54.5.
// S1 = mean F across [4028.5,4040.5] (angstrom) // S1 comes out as 53.5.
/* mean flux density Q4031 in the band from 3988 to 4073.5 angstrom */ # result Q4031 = 53.2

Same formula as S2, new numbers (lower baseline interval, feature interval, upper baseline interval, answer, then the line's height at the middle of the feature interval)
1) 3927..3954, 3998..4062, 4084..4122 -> -0.16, 46.4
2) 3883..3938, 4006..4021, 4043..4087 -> -0.12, 48.8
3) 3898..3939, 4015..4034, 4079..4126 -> -0.15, 47.4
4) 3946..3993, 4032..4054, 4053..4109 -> -0.10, 48.1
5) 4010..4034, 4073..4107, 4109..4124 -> 0.09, 53.5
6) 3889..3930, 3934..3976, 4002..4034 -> 0.19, 48.3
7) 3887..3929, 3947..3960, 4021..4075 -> -0.02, 46.6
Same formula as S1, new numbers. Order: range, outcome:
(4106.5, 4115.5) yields 51.3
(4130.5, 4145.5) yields 52.6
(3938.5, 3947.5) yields 44.6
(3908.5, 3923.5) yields 46.9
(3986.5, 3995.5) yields 53.9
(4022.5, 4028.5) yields 54.8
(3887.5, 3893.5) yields 34.9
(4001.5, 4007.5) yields 53.9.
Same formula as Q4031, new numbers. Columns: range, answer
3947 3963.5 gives 45.7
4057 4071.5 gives 51.7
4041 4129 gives 51.3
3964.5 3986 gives 38.8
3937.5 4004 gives 45.1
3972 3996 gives 48.4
